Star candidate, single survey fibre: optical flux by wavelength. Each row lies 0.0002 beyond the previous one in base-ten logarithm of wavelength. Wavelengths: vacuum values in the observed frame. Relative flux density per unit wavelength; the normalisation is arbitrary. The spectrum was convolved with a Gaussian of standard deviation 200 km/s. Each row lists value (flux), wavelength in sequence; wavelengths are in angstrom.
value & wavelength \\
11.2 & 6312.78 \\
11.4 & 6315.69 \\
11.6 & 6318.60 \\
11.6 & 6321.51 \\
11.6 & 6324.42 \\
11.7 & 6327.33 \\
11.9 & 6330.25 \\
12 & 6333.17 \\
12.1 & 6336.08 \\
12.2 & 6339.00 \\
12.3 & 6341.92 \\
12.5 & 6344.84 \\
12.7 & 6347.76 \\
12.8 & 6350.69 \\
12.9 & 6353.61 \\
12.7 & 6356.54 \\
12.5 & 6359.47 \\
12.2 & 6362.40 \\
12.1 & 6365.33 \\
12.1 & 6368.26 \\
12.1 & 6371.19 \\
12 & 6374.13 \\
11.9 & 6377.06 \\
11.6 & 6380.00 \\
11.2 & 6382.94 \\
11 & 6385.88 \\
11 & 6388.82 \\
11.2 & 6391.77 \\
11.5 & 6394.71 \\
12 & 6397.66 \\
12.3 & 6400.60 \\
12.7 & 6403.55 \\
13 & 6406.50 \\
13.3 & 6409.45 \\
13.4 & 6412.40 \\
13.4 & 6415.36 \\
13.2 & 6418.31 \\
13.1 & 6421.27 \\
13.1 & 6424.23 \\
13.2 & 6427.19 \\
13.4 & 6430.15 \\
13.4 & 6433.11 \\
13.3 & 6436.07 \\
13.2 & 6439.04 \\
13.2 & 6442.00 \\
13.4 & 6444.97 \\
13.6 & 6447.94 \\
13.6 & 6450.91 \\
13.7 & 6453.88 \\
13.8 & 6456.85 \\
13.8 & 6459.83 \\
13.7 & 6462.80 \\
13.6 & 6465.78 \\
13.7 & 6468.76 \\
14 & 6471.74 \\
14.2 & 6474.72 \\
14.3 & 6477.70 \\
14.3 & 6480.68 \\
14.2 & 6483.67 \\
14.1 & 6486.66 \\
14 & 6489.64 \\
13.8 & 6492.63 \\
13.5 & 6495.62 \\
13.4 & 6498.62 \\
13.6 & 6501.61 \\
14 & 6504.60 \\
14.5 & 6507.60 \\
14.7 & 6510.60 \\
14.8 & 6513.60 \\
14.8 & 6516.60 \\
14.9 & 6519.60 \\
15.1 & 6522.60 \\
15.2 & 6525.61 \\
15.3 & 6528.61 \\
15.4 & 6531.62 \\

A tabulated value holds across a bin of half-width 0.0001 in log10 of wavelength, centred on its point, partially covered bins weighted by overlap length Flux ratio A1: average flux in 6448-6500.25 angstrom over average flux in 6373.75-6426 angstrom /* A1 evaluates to 1.1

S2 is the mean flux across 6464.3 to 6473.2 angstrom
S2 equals 13.8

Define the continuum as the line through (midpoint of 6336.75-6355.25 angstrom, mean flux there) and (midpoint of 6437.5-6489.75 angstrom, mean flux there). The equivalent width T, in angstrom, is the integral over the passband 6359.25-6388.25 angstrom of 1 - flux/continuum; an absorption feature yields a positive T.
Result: 2.3 angstrom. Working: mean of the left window 12.5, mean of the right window 13.8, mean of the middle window 11.8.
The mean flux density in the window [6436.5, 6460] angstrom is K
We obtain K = 13.5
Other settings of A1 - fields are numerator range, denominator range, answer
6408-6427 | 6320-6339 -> 1.12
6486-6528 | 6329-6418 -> 1.17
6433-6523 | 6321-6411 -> 1.15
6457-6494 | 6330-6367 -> 1.13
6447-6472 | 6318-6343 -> 1.15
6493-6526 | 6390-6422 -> 1.14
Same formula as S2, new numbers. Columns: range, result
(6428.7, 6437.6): 13.4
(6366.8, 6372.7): 12.1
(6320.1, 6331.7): 11.7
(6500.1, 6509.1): 14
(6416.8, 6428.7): 13.2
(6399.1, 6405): 12.5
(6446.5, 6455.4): 13.6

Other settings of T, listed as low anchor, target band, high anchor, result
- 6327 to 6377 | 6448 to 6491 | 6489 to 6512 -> -1.1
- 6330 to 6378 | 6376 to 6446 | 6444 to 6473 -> 2.6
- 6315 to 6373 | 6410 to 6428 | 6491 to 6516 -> -0.3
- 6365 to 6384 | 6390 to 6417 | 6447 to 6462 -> 0.0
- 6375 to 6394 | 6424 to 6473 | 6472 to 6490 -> -1.1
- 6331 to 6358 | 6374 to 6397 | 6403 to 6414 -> 2.6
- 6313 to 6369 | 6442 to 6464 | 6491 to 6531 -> 0.1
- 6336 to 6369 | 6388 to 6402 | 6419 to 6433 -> 1.4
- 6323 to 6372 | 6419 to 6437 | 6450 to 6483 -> 0.2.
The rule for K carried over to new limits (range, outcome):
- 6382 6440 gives 12.6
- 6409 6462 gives 13.4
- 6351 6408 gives 12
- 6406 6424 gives 13.2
